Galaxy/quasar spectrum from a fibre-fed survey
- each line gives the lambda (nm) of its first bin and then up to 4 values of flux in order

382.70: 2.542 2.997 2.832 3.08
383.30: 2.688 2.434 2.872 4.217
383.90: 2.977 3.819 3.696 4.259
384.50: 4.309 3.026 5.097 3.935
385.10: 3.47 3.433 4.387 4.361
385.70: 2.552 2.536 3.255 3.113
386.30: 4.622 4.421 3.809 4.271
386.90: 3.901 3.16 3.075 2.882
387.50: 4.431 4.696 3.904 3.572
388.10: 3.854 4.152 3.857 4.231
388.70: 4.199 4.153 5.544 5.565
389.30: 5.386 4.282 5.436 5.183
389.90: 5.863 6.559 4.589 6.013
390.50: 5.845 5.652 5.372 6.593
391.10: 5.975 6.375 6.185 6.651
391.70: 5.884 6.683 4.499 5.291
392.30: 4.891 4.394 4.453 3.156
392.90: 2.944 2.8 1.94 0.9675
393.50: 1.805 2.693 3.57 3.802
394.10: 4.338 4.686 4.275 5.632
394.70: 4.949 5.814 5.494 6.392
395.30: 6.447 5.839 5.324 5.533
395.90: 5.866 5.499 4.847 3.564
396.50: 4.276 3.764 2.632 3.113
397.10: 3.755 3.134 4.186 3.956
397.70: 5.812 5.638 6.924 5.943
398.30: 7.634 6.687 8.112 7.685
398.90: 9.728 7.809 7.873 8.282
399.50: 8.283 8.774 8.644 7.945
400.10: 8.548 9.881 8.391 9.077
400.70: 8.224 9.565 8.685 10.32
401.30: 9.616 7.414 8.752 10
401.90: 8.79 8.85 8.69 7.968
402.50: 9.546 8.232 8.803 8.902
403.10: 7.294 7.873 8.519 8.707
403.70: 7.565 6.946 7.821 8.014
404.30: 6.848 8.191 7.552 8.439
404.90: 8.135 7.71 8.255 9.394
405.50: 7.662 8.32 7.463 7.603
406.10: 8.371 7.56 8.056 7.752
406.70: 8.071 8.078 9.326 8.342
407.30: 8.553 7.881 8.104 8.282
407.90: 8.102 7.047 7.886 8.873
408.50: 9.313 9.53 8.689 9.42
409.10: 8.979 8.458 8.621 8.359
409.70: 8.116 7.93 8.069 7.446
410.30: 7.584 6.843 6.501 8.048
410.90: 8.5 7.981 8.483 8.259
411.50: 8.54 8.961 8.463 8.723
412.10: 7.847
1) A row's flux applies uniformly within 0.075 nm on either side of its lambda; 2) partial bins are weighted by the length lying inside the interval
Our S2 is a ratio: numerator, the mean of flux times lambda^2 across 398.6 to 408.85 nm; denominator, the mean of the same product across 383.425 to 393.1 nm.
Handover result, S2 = 2.0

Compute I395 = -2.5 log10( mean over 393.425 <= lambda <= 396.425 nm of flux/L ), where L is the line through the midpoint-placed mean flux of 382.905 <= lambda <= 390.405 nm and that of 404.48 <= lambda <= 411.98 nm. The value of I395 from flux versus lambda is 0.173 mag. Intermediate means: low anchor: 4.03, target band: 4.82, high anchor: 8.21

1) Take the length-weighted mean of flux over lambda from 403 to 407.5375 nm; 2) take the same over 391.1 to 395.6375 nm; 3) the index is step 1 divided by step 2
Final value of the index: 1.73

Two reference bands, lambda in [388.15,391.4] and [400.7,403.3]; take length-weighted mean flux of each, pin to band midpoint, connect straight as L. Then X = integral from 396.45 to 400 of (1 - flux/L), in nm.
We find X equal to 0.69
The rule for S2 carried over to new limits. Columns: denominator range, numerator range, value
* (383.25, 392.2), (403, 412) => 2.01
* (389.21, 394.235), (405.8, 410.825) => 1.88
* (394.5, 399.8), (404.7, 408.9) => 1.46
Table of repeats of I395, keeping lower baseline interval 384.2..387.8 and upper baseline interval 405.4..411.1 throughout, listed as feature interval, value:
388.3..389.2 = -0.054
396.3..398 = 0.406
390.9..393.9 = 0.142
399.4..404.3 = -0.237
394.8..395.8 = -0.044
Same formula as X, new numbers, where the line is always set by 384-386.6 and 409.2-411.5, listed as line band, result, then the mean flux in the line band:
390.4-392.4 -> -0.429 nm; 5.82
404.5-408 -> -0.409 nm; 8.12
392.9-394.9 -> 0.635 nm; 3.58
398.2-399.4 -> -0.376 nm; 7.93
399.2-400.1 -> -0.318 nm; 8.36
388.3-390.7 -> -0.341 nm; 5.13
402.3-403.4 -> -0.276 nm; 8.39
